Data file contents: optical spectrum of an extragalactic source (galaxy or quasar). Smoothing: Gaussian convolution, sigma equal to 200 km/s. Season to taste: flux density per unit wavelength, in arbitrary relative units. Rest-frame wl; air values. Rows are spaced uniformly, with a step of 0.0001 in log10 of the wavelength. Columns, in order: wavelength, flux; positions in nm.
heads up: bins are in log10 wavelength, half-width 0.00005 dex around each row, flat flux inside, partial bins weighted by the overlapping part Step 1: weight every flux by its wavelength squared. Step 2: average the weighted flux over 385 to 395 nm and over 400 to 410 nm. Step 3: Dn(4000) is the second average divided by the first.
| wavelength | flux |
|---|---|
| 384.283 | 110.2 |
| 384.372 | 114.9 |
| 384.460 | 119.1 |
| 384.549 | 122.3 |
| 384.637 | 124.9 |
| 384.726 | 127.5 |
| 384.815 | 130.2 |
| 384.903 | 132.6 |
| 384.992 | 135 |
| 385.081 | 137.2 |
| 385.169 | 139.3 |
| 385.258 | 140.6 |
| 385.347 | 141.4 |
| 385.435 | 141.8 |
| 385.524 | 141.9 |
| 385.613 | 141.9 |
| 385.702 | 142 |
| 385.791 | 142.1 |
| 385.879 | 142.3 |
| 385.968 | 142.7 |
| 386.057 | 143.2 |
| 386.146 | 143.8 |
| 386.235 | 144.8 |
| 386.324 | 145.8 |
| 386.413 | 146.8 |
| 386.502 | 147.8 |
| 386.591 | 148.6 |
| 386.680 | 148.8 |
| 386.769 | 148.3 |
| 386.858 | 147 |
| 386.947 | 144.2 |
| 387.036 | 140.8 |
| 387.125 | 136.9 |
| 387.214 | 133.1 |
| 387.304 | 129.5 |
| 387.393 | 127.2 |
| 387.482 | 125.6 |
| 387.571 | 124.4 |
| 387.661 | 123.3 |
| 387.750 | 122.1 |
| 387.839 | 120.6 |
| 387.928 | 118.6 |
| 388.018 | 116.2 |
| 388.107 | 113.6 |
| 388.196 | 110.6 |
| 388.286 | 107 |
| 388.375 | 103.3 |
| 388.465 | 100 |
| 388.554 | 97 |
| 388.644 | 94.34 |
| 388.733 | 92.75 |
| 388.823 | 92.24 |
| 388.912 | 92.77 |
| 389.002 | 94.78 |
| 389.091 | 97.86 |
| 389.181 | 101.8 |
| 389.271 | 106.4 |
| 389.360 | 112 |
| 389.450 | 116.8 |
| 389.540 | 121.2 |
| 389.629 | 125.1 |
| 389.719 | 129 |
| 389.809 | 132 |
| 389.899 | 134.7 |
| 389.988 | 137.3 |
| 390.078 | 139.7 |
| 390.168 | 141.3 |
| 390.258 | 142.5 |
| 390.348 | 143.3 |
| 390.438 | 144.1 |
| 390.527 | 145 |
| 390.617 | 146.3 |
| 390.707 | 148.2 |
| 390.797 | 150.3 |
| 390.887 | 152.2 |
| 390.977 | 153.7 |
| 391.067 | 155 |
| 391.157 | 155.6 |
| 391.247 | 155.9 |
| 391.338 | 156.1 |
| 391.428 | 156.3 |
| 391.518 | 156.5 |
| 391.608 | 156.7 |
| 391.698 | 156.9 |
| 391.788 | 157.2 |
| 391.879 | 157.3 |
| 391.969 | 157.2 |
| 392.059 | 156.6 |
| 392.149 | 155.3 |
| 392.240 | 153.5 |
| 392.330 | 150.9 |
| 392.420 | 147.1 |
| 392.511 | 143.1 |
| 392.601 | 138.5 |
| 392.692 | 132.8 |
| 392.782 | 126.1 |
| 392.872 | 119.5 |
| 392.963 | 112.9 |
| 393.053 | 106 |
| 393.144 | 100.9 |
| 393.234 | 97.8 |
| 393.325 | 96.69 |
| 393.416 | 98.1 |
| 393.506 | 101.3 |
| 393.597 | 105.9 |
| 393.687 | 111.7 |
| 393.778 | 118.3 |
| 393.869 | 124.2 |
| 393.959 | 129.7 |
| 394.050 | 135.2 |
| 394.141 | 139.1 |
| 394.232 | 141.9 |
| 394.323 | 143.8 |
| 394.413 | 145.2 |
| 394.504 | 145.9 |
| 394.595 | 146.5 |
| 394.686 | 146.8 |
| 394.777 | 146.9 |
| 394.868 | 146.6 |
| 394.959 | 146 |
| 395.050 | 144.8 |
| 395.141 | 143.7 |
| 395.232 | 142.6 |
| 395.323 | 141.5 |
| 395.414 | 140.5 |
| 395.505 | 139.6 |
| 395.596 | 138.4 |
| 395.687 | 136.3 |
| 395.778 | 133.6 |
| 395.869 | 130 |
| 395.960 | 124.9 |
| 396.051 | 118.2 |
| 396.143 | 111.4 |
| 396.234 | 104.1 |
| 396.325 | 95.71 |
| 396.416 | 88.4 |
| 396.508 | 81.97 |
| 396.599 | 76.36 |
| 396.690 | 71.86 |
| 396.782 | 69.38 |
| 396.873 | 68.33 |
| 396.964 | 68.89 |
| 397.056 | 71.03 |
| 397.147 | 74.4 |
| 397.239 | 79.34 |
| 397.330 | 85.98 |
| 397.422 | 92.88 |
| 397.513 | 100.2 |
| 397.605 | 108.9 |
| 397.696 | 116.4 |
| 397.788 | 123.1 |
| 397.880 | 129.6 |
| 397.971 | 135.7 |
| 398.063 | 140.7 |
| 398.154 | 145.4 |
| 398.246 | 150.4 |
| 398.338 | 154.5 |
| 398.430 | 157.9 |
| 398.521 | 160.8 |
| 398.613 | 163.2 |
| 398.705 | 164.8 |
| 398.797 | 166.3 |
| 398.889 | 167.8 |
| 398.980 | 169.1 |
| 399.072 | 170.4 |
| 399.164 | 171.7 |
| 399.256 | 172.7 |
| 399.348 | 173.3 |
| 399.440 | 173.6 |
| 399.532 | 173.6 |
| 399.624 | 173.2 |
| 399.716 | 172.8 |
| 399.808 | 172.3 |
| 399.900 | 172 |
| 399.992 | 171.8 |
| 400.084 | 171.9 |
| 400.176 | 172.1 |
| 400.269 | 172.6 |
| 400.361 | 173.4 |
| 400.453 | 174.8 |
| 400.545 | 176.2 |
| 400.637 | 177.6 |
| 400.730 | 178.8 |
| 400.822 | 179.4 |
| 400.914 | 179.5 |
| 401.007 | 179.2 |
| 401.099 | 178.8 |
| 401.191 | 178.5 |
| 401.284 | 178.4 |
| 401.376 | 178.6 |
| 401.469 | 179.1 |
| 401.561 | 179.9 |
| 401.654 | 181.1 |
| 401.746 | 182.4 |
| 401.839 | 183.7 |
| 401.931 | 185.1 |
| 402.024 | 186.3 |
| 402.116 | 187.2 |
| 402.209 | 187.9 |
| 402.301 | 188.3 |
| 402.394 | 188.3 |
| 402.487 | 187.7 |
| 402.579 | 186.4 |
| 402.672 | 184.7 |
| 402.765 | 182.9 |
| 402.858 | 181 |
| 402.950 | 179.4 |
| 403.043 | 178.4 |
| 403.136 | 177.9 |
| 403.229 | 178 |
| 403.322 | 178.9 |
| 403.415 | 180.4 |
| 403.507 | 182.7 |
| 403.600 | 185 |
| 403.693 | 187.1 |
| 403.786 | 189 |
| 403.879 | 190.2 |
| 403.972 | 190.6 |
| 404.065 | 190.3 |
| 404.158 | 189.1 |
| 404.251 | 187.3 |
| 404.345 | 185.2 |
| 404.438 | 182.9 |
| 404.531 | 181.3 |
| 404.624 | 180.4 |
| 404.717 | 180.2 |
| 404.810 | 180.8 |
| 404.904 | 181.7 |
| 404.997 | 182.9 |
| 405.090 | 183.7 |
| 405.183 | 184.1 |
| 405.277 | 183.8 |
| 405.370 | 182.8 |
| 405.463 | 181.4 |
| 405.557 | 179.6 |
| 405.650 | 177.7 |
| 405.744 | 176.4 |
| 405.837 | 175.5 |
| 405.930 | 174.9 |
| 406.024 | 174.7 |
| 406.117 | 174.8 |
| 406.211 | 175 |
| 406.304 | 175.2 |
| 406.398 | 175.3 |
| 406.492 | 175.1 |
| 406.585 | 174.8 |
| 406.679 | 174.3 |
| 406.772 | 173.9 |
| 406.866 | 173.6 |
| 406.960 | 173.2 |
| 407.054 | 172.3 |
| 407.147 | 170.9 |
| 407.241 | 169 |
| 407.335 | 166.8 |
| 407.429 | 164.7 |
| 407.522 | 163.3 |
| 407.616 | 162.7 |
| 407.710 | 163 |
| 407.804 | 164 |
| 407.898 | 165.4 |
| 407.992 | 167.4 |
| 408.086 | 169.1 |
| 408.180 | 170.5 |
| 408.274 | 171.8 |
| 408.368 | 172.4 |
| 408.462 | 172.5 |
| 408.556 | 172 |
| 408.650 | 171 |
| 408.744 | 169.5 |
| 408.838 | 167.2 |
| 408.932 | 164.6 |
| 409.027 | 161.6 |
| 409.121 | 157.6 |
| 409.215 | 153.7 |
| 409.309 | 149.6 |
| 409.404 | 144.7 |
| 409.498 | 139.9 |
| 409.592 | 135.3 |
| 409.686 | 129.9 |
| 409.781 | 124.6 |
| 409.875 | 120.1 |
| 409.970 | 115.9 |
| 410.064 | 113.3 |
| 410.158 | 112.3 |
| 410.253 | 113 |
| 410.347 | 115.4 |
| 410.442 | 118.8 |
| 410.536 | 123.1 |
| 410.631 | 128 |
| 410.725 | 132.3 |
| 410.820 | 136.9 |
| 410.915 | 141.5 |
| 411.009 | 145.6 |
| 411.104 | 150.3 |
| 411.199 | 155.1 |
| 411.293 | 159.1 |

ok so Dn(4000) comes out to 1.41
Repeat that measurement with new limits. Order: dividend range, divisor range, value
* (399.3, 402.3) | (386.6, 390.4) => 1.56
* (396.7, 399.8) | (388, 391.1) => 1.15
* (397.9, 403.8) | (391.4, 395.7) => 1.33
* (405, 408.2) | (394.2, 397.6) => 1.58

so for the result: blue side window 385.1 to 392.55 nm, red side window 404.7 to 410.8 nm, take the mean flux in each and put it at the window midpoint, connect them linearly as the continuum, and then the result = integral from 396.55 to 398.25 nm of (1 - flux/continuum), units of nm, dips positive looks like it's 0.55 nm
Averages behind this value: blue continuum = 135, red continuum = 161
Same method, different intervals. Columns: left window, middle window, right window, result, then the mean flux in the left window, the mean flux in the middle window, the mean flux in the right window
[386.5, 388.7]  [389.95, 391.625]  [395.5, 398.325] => -0.43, 125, 149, 107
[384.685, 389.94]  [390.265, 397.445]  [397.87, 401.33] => 0.96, 127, 128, 168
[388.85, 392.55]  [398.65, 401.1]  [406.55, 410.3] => -0.41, 140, 173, 157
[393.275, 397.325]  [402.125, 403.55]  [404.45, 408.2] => -0.24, 117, 183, 175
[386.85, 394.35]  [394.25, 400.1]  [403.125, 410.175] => 0.48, 129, 134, 169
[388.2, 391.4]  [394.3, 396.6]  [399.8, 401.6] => 0.33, 126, 130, 176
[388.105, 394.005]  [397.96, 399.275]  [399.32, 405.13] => 0.03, 128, 160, 181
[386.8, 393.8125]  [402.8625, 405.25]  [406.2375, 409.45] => -0.37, 129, 183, 167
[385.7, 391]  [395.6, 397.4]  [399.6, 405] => 0.72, 128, 95.2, 181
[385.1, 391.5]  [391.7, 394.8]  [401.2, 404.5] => 0.35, 132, 132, 184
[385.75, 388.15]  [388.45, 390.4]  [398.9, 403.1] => 0.37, 136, 116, 178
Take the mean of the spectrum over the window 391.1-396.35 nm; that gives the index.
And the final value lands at 135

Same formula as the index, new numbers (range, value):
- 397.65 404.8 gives 174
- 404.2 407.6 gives 177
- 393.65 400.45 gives 135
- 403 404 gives 183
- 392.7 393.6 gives 108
